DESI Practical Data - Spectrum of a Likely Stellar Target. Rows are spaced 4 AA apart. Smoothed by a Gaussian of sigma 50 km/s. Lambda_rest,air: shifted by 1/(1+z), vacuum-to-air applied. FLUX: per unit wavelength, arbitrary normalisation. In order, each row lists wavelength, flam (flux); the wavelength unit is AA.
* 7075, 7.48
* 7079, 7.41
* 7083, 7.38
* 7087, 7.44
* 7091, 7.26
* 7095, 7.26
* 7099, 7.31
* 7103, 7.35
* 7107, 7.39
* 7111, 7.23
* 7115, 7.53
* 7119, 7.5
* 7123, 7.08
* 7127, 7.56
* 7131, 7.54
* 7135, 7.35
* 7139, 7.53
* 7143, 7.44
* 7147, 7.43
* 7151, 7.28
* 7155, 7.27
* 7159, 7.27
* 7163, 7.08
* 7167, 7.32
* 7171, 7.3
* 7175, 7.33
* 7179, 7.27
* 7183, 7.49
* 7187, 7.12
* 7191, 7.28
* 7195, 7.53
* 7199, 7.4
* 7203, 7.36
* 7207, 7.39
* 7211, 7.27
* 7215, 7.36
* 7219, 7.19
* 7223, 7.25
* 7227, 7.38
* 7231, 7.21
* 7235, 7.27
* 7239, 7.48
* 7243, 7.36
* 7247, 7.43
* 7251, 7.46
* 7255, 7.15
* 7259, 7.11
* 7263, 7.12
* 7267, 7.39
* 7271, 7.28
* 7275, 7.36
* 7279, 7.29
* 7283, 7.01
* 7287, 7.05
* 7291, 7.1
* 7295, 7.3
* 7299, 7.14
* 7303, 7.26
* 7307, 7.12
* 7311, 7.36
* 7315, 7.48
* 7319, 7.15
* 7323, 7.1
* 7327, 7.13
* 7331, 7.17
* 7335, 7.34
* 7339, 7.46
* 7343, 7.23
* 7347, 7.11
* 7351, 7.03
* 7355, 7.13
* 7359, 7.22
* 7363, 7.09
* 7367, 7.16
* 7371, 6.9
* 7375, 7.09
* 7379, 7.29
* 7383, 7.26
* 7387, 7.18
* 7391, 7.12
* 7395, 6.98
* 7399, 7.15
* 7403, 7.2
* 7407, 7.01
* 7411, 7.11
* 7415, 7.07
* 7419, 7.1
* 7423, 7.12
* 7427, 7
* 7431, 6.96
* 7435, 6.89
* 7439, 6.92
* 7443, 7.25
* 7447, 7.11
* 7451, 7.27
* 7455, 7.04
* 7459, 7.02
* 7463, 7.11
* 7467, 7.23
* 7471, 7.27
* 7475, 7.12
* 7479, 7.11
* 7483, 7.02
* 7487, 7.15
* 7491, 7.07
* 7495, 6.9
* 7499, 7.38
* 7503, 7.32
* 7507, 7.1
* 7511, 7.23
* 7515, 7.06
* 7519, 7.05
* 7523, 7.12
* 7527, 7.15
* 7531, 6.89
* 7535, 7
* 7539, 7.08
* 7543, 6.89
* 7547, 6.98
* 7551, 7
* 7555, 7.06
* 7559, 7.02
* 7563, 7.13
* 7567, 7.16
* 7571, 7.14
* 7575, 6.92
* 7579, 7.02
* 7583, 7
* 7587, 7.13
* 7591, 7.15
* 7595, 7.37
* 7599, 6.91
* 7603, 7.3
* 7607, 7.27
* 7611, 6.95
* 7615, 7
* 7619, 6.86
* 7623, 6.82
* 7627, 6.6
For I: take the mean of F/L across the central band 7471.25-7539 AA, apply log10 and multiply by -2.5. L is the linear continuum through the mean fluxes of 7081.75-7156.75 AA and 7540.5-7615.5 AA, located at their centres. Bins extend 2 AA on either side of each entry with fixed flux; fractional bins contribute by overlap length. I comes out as 0.002 mag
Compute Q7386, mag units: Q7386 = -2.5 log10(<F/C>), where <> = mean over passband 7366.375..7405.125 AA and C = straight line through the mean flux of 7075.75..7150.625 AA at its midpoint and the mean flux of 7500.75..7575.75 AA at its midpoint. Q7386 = 0.008 mag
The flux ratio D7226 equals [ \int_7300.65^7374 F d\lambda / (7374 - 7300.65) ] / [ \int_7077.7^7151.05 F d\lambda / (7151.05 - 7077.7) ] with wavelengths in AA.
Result 1.0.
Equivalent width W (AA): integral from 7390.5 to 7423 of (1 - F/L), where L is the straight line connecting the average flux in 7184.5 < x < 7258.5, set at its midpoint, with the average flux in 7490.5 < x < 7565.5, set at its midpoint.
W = 0.37 AA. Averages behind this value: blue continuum 7.32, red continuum 7.08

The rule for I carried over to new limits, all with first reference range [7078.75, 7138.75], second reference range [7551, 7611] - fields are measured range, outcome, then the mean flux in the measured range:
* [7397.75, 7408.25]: 0.01 mag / 7.13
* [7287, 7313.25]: 0.01 mag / 7.2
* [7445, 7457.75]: 0.01 mag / 7.13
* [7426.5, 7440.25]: 0.04 mag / 6.94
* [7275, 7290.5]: 0.02 mag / 7.15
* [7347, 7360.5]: 0.02 mag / 7.12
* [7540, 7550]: 0.03 mag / 6.96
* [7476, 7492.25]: 0.01 mag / 7.09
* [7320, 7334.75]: 0.01 mag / 7.16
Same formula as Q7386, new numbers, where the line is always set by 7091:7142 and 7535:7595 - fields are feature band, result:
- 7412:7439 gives 0.021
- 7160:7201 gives 0.004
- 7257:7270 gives 0.009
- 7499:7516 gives -0.017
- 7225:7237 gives 0.002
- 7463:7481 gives -0.008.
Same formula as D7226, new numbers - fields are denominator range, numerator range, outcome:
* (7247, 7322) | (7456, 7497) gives 0.98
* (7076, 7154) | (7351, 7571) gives 0.96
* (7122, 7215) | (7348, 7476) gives 0.97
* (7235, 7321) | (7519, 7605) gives 0.97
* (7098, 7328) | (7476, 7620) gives 0.97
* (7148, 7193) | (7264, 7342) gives 0.99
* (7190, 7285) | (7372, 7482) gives 0.97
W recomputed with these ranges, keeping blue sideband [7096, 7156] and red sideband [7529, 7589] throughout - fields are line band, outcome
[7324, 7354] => 0.0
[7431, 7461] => 0.2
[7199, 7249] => -0.2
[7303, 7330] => 0.0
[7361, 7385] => 0.2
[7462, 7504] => -0.3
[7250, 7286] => 0.2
